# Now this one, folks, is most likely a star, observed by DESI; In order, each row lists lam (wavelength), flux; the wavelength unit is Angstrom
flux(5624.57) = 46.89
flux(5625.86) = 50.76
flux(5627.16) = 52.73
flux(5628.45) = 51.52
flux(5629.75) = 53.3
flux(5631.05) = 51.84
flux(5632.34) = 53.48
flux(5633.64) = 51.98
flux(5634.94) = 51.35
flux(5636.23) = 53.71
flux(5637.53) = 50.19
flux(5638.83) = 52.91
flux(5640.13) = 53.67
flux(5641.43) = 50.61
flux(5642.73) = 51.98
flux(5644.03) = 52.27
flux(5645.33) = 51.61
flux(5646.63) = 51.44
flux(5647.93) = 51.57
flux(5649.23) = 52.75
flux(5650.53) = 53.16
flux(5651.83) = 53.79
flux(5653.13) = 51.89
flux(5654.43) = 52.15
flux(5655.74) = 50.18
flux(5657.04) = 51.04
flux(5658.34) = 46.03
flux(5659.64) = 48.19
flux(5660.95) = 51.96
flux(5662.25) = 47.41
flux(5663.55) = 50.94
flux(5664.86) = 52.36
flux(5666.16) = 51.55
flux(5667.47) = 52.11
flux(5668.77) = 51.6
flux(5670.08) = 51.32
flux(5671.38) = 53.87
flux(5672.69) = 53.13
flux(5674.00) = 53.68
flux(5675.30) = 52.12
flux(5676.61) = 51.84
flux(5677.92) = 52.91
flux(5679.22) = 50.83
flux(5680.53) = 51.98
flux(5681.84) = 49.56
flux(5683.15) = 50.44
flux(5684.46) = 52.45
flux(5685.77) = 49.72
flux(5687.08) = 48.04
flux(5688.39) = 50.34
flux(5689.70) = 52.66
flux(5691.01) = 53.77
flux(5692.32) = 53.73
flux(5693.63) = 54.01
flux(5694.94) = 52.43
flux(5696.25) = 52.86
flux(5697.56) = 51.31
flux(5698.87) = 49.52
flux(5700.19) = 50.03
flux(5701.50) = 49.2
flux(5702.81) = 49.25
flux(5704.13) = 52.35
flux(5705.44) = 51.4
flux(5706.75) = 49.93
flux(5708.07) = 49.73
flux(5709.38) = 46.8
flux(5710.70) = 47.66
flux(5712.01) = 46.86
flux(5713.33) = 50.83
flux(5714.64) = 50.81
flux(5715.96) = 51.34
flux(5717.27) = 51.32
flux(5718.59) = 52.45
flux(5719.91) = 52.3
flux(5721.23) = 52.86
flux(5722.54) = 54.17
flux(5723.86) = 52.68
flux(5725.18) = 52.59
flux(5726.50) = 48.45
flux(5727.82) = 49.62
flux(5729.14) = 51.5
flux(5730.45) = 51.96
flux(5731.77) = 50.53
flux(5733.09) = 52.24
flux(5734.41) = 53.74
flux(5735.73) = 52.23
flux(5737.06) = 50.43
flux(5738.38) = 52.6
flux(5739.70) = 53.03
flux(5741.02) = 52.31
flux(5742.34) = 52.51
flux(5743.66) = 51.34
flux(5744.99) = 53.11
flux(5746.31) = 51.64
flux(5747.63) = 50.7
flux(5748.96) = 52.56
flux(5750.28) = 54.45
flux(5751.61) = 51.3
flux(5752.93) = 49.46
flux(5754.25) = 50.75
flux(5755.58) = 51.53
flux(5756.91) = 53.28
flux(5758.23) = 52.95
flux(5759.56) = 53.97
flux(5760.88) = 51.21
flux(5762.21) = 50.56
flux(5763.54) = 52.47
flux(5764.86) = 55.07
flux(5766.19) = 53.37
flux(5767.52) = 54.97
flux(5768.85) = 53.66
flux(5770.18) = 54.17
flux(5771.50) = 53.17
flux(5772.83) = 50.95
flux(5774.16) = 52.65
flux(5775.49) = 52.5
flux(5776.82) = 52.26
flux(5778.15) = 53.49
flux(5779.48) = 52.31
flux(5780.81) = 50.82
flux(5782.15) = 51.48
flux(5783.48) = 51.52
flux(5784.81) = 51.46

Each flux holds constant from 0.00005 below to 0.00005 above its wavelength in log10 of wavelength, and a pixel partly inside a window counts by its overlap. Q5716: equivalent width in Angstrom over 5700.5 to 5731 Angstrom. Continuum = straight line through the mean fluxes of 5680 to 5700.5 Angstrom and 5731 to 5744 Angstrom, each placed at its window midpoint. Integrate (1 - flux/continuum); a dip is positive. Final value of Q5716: 0.66 Angstrom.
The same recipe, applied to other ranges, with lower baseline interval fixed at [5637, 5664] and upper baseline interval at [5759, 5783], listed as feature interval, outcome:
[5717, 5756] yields 0.30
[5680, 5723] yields 0.75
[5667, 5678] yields -0.21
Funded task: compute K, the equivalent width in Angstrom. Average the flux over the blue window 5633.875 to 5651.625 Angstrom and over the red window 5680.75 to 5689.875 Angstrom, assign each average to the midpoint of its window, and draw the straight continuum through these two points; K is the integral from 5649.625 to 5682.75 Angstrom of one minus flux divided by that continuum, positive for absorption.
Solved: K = -0.2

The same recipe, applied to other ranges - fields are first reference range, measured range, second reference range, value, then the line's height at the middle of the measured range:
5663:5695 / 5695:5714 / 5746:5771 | 0.79 Angstrom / 52.1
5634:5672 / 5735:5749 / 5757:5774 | 0.19 Angstrom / 52.7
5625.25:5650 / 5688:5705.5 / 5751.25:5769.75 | 0.21 Angstrom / 52.3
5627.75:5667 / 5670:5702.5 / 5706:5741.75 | -0.18 Angstrom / 51.4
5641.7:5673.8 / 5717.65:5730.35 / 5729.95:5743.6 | 0.04 Angstrom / 52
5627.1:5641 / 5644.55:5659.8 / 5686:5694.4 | 0.29 Angstrom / 52.3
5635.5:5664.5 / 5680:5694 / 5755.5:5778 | 0.10 Angstrom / 51.8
